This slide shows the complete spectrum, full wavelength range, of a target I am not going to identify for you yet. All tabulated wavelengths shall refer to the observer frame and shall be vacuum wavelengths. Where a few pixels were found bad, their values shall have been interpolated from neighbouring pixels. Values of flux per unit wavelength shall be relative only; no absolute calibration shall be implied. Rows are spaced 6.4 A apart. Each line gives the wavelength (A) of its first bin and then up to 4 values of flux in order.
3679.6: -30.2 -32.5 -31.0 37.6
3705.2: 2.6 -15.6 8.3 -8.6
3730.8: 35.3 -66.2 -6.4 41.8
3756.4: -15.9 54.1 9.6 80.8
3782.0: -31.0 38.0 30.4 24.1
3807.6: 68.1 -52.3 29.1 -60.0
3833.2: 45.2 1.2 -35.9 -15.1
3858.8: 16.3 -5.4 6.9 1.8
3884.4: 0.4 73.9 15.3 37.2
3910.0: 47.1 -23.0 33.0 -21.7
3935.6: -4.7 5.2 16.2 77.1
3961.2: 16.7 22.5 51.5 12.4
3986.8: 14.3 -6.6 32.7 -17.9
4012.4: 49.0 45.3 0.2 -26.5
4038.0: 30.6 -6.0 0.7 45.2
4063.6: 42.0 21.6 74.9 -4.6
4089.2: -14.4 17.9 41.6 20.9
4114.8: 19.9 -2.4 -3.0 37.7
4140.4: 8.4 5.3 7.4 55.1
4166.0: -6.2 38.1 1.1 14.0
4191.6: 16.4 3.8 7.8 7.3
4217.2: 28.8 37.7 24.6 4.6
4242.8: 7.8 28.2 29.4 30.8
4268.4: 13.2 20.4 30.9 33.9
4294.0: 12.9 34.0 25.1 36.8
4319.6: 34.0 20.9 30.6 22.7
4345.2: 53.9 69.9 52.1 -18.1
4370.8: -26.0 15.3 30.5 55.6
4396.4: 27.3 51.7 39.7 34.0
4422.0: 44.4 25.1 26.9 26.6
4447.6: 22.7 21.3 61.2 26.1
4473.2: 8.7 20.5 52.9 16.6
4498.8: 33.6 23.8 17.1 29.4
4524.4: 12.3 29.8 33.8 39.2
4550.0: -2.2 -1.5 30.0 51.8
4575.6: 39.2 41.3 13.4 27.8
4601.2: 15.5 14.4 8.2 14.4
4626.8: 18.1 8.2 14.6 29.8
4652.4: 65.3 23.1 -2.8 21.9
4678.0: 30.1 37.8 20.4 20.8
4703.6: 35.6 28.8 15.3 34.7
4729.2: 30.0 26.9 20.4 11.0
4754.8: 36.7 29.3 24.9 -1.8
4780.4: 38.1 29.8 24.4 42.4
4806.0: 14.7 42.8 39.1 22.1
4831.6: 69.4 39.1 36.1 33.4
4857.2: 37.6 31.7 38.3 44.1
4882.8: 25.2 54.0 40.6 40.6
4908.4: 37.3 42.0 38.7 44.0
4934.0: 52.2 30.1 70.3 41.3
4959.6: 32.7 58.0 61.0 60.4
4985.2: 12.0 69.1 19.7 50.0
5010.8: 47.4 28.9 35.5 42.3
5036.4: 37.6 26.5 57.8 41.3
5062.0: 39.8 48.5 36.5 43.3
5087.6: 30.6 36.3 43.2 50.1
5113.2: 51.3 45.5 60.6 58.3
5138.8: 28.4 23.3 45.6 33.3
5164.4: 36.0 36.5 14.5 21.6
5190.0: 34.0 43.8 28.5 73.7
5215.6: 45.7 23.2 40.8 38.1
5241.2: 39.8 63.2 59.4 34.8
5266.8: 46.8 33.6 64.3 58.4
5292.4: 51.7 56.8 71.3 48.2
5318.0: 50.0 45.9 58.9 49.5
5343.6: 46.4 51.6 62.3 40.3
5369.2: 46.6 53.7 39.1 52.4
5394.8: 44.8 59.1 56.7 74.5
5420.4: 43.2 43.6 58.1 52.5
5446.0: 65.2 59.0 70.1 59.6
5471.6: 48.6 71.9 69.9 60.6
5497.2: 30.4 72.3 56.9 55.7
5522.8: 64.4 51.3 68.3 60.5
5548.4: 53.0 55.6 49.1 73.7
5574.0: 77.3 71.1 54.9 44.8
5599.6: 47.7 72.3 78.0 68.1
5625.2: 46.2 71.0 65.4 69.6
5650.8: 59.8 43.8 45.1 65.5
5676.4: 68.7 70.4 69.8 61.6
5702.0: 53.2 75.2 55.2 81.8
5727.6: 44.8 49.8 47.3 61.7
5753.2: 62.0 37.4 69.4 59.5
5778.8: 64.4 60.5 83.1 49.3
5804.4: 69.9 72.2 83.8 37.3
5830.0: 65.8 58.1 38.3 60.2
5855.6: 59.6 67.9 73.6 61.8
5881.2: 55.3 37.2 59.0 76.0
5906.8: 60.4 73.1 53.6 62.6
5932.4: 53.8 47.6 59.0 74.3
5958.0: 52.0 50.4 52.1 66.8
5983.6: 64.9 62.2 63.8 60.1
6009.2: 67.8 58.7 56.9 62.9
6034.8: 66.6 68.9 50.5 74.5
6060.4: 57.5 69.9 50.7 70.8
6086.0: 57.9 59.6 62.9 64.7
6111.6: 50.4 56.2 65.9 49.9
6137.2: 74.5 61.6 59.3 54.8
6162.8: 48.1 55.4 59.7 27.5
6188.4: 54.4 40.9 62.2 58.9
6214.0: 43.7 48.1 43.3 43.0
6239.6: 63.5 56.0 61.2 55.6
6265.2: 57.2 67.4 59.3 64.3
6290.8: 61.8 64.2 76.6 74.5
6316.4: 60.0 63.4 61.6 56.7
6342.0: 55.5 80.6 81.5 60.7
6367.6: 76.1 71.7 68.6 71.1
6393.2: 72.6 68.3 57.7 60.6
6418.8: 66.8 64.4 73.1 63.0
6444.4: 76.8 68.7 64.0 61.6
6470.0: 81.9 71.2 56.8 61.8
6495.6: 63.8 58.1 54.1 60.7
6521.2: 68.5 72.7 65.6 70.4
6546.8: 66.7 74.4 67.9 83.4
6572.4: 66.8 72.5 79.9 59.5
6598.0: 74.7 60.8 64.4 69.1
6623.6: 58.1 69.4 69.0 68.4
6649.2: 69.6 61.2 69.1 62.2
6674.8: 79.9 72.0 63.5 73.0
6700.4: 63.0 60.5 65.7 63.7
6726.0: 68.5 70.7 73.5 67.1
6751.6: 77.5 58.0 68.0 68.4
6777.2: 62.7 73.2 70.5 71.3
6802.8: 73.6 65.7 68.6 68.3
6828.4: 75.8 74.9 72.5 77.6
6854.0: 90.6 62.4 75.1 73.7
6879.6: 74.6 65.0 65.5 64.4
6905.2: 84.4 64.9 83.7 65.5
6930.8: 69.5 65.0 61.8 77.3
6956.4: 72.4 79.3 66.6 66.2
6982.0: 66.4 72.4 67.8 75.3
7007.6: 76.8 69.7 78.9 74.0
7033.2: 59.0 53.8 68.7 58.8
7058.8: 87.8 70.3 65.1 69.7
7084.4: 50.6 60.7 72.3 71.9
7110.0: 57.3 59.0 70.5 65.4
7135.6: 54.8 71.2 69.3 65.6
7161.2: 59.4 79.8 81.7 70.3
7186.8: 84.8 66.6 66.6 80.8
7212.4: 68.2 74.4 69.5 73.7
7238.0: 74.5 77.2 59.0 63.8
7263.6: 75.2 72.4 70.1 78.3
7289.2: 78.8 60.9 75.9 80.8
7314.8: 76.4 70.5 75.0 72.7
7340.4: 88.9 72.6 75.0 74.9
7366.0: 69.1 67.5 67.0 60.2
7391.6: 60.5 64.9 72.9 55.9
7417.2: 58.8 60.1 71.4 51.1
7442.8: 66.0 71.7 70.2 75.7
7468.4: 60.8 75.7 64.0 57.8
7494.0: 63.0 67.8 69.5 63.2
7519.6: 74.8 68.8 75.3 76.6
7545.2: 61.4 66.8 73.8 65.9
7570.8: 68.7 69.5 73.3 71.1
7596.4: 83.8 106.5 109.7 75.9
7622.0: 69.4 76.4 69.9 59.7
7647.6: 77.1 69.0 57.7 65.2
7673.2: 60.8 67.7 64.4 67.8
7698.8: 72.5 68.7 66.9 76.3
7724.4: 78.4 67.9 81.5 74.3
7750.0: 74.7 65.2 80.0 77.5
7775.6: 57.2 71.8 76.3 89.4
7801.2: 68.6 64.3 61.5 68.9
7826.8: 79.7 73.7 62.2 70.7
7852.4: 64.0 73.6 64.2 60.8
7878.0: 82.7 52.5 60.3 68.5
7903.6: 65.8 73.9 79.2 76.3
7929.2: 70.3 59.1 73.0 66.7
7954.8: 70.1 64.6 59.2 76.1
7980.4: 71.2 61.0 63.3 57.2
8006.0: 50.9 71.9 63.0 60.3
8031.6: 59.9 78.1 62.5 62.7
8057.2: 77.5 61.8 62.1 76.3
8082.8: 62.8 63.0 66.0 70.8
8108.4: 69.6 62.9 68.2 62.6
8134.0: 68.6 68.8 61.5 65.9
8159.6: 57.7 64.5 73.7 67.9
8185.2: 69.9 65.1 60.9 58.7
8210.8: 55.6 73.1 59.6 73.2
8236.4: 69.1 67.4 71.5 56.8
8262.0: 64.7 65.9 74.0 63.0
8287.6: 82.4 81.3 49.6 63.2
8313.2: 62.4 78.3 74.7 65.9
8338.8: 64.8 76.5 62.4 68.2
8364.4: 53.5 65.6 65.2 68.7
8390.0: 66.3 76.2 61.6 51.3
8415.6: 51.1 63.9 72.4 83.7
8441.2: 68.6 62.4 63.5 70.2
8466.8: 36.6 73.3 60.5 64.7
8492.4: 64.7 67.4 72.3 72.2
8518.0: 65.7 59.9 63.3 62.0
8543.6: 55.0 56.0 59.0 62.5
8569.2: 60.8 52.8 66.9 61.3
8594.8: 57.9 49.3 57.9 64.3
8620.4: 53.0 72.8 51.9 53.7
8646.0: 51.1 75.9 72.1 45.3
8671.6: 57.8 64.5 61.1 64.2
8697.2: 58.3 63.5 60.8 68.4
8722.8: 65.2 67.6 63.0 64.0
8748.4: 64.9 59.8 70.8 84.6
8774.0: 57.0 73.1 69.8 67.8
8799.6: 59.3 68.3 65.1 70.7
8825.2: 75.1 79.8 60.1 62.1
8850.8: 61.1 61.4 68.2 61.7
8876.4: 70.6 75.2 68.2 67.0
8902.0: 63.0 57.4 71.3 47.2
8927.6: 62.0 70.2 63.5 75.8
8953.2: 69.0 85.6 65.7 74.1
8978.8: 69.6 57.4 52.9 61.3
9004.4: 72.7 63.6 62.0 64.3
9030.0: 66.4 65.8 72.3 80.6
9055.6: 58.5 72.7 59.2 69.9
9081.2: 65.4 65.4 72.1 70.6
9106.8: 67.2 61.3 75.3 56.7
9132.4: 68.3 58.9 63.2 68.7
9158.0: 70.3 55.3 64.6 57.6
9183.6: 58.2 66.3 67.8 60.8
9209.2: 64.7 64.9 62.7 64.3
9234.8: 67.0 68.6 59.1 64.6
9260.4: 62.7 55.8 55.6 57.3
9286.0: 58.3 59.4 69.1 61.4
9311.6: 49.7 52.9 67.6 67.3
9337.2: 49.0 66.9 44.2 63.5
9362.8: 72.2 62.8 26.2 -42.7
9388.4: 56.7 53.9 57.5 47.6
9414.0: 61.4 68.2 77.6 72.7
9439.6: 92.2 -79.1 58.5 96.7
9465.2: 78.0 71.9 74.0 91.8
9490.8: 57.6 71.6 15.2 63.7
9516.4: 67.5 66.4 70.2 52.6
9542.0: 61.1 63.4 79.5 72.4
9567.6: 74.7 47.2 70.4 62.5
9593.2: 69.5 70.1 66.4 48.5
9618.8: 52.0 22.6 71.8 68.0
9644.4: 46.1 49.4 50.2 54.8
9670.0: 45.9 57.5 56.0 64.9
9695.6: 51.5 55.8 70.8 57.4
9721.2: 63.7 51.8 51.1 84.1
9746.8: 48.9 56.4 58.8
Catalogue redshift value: 0.20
